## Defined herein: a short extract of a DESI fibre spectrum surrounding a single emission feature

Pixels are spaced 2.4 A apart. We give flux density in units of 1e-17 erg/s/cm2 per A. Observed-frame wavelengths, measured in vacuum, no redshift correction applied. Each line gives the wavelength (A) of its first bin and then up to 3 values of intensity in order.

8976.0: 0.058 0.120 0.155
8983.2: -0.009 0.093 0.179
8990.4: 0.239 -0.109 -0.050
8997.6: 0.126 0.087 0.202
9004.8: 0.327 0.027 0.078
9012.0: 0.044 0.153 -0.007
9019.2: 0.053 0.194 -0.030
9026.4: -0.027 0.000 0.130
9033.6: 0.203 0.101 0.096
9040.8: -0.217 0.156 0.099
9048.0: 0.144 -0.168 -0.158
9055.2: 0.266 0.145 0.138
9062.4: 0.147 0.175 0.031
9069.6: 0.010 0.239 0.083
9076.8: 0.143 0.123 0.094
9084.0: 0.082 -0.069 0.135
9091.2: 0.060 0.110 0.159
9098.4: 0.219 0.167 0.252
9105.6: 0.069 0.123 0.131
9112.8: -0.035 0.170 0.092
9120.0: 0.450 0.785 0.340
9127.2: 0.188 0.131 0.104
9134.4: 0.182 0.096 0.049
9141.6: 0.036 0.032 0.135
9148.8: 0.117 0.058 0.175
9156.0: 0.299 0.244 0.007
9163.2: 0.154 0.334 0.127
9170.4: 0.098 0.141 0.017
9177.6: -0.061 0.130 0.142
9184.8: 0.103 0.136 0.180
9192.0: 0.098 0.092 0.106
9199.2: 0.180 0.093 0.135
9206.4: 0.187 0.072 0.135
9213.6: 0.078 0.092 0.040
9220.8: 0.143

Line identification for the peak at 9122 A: Hbeta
